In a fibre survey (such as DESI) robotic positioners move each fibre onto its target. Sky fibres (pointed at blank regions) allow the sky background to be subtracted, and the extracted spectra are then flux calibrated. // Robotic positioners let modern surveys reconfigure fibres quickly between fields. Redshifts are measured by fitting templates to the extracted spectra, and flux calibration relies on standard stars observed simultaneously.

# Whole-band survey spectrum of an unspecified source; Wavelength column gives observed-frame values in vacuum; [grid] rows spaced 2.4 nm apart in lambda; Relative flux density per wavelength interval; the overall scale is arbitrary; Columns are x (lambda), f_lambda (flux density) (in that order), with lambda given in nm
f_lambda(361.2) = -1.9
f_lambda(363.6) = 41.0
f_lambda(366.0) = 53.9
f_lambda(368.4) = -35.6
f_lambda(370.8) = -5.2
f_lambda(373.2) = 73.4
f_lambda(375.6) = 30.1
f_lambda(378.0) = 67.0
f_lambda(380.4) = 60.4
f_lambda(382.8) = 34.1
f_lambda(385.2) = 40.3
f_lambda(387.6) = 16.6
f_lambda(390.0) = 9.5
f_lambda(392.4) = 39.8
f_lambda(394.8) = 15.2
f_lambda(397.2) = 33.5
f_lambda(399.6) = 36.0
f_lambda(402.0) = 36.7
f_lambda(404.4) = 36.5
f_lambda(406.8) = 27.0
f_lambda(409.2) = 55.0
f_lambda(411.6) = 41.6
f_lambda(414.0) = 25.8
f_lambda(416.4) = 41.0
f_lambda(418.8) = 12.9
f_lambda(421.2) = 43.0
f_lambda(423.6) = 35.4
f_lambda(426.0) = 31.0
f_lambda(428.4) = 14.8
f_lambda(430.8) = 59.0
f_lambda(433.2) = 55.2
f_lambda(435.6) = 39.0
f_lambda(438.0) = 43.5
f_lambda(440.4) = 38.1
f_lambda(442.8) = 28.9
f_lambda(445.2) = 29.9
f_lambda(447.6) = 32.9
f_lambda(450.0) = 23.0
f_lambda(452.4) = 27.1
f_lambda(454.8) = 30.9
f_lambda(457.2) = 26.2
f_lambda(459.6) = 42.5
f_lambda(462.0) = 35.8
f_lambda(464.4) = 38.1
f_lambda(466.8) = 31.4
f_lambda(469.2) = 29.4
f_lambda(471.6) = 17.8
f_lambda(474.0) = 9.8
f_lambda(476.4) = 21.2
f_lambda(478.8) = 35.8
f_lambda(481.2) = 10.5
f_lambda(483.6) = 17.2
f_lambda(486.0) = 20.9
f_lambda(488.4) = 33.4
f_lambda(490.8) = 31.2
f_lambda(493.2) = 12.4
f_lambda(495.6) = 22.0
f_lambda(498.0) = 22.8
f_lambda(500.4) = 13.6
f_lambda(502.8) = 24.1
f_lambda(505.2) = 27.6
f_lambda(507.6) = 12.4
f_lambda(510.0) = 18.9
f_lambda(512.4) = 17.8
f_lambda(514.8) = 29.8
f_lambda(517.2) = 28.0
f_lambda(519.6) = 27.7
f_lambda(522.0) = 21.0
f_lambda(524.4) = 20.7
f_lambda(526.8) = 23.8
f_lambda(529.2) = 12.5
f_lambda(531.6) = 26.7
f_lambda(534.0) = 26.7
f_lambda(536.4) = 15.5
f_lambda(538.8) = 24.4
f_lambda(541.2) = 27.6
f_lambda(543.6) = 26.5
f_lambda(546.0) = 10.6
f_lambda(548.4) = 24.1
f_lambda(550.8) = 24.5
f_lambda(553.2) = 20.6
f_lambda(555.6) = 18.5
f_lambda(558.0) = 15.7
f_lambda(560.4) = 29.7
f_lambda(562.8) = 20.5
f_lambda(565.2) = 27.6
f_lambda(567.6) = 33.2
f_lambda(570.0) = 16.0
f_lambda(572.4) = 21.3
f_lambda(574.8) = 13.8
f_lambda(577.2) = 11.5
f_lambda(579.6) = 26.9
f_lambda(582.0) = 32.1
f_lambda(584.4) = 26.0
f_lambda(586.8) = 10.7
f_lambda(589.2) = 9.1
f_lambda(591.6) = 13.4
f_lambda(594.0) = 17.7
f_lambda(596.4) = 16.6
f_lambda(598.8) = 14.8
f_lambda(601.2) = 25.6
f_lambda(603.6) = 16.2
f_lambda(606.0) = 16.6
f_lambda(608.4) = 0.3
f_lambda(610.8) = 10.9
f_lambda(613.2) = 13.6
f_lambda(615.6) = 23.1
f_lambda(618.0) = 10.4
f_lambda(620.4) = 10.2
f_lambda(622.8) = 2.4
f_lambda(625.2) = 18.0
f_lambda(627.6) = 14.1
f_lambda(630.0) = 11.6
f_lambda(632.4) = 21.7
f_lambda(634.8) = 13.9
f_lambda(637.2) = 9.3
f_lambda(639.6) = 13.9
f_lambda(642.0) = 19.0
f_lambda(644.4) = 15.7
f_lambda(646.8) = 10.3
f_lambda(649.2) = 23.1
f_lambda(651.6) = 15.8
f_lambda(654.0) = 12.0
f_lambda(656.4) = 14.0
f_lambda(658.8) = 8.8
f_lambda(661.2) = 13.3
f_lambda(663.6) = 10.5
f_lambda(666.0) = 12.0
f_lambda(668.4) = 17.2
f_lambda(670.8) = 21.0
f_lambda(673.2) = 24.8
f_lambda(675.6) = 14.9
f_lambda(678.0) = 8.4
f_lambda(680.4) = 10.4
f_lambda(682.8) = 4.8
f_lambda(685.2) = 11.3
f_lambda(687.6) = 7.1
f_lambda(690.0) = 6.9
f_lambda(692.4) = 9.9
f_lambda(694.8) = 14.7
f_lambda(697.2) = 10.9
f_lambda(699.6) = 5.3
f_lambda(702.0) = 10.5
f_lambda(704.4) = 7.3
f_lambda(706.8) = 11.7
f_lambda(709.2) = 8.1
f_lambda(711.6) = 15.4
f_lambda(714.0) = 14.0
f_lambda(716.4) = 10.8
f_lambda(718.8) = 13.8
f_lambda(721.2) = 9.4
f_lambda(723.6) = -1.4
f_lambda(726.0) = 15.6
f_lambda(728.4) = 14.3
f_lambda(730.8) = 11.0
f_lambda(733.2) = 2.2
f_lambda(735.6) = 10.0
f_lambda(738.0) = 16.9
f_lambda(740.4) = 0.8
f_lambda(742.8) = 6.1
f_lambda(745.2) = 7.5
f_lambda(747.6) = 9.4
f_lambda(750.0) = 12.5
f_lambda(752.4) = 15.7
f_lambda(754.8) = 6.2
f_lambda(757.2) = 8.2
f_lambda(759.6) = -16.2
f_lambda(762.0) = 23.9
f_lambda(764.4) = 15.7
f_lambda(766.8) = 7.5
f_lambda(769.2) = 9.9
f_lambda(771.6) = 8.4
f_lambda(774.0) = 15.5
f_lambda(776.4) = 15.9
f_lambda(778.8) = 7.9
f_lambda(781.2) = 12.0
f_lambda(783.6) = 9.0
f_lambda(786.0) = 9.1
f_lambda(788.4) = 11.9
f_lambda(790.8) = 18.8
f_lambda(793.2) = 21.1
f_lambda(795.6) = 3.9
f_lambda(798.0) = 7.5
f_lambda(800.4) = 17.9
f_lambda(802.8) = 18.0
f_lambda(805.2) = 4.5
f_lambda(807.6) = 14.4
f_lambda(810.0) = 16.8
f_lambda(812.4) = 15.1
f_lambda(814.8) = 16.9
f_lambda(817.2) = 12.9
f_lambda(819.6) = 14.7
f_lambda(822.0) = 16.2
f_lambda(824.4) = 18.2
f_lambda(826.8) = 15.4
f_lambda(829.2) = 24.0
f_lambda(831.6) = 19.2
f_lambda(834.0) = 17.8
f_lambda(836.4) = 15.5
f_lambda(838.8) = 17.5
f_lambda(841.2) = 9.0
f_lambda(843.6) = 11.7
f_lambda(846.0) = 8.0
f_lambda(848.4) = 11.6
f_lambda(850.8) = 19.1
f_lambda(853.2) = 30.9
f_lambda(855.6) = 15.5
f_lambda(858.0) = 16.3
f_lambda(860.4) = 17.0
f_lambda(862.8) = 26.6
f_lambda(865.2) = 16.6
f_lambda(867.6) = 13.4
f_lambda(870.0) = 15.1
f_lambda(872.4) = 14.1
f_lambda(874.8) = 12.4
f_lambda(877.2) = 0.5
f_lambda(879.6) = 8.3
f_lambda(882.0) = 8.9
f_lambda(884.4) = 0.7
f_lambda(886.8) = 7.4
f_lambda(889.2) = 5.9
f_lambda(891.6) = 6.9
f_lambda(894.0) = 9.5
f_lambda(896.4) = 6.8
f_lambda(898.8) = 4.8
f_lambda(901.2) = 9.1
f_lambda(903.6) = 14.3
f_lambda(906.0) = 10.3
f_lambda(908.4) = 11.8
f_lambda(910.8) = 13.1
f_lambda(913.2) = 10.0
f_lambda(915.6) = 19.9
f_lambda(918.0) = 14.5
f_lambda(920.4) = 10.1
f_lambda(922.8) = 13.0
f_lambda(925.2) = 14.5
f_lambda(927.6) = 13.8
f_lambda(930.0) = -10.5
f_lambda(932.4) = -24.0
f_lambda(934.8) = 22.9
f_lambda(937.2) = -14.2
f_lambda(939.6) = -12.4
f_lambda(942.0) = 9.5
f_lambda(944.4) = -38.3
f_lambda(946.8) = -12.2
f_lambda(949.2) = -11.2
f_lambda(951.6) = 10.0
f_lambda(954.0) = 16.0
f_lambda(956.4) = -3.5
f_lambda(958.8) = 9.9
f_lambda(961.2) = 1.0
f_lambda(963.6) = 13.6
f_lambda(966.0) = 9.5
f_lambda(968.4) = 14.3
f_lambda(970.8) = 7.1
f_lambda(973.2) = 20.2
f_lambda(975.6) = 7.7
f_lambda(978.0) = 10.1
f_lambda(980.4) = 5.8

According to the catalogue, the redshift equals 1.046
